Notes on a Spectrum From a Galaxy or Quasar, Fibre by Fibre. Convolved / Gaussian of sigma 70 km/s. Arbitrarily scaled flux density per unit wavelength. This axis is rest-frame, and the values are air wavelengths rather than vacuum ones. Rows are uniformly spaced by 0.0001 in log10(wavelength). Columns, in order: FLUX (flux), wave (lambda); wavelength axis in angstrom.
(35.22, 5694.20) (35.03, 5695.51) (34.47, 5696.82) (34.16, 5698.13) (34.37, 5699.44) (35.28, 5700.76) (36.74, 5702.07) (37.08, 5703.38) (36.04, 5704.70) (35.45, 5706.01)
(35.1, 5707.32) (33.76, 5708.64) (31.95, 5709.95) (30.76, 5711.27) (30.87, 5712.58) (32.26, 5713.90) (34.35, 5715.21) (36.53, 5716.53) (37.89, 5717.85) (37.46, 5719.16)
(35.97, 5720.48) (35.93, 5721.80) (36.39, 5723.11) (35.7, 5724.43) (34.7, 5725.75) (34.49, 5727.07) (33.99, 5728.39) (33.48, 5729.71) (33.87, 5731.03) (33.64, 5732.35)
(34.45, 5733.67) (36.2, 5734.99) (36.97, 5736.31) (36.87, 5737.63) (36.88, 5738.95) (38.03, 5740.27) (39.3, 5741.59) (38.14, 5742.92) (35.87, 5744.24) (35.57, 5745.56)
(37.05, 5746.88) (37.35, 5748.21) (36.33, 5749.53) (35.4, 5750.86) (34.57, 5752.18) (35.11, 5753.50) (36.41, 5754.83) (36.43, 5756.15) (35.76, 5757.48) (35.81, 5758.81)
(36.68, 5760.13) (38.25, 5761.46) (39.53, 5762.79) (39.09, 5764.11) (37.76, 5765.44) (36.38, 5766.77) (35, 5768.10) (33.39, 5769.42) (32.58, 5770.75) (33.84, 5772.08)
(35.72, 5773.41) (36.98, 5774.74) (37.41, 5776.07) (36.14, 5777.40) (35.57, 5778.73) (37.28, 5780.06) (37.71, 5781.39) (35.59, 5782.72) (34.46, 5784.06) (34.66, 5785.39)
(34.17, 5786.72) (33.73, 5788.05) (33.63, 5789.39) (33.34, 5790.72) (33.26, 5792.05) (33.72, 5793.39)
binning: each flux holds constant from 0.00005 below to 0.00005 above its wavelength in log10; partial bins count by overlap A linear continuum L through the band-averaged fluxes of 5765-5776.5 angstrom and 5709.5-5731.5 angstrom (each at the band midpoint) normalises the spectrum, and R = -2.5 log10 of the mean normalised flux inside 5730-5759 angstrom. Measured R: -0.04 mag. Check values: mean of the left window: 34.5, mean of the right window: 35.4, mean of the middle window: 36.2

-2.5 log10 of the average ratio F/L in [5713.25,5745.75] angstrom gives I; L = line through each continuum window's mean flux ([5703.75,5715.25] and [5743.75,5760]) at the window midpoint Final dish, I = -0.04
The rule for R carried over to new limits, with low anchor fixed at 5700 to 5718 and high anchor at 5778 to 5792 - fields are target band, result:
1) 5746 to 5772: -0.04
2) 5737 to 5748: -0.08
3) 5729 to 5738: -0.01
